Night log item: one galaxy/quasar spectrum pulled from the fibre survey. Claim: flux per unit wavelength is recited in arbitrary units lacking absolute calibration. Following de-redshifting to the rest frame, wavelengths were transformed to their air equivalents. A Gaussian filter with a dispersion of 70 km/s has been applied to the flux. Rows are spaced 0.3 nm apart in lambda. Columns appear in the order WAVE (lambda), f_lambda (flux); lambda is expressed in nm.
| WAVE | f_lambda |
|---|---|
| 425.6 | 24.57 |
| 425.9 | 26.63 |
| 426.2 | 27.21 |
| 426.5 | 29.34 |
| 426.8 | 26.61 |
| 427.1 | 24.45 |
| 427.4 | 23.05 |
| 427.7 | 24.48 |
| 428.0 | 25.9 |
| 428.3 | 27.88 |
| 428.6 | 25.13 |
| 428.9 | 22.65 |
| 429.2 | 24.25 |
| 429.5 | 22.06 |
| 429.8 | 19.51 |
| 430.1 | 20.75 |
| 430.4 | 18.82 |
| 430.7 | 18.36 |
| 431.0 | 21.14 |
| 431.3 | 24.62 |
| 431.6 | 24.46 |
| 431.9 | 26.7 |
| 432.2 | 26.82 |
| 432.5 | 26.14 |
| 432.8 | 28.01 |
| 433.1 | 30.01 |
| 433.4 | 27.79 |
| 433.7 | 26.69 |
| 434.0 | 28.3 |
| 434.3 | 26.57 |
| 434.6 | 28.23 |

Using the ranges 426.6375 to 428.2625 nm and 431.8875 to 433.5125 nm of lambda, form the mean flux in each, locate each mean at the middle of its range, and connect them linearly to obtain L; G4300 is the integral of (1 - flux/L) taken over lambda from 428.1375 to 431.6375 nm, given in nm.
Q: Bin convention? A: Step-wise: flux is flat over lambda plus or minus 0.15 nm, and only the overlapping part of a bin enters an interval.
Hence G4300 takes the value 0.513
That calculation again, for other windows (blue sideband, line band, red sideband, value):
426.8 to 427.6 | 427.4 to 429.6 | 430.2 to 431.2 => -0.188 nm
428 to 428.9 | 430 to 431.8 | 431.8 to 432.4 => 0.333 nm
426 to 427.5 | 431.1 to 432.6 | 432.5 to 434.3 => 0.104 nm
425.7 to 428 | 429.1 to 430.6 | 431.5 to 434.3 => 0.321 nm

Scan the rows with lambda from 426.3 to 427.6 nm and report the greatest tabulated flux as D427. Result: 29.34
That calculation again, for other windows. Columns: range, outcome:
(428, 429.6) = 27.88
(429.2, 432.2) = 26.82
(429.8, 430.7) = 20.75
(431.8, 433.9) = 30.01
